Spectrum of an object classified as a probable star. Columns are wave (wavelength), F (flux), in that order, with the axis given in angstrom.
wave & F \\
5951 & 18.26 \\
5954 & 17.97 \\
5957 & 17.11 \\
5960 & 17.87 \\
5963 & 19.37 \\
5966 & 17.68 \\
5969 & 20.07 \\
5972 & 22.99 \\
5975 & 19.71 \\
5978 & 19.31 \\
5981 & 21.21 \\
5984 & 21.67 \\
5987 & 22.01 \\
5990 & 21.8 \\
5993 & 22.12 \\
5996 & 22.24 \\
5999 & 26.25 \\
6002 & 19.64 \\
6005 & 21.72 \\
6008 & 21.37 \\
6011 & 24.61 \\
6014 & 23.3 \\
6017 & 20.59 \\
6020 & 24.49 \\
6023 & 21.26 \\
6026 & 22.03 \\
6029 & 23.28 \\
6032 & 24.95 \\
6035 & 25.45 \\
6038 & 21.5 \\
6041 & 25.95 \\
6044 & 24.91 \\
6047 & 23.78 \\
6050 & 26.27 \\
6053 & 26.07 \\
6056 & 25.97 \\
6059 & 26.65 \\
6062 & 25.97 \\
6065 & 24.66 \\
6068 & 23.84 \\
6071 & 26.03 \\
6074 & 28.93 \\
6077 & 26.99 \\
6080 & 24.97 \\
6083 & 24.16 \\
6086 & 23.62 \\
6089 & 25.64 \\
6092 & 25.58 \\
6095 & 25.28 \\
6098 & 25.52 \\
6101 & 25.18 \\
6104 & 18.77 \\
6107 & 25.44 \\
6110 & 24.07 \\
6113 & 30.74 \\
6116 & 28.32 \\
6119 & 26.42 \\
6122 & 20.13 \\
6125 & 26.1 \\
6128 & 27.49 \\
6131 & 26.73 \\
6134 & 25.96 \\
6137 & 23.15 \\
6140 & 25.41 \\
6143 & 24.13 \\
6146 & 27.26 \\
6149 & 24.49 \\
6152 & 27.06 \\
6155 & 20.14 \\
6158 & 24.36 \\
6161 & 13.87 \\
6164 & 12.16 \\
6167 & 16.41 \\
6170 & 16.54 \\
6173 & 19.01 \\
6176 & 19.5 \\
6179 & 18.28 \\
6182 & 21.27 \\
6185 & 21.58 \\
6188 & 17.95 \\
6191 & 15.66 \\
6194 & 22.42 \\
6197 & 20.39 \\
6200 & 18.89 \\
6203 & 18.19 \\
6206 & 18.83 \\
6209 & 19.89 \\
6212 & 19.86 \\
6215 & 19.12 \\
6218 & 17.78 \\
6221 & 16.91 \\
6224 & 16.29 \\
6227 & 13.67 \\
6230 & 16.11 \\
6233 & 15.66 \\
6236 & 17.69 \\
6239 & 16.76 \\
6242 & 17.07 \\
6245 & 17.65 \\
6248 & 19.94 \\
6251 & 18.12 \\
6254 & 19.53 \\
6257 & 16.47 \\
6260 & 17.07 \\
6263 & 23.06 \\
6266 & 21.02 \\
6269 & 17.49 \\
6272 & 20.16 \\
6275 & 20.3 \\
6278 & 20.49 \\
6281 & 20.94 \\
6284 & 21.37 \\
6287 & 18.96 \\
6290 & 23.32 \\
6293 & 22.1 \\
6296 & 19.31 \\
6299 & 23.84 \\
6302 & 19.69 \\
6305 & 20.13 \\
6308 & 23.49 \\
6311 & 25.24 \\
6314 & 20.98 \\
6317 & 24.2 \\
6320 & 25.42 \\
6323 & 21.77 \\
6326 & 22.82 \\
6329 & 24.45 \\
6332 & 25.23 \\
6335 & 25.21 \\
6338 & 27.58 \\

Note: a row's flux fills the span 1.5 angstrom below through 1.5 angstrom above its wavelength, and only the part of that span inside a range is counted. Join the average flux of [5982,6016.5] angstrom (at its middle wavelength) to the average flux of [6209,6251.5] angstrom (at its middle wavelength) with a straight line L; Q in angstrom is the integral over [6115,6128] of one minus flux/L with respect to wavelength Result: -3.72 angstrom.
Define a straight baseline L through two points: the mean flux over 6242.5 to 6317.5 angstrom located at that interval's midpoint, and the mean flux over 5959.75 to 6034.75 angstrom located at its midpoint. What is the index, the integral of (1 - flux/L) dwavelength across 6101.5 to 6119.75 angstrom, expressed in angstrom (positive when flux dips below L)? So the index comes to -3.69 angstrom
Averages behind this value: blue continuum 21.8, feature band 25.6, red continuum 20.5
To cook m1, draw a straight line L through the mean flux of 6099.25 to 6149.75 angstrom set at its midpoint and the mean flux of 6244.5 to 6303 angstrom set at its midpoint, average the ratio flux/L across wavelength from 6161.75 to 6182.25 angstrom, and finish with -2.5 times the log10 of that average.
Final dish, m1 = 0.341 mag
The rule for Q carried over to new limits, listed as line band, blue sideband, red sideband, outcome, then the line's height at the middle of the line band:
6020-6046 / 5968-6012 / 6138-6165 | -2.1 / 21.9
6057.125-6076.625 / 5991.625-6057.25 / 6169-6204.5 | -3.2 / 22.4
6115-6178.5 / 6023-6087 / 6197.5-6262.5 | -3.5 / 21.2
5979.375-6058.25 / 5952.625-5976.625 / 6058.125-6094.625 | -3.7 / 22.2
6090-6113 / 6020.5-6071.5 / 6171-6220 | -2.2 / 22.6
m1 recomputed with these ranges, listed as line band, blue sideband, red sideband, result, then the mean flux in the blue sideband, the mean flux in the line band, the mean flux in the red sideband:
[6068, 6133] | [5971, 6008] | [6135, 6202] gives -0.21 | 21.7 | 25.5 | 20.5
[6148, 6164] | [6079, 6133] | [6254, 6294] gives 0.13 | 25.2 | 21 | 20.2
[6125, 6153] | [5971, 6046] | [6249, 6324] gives -0.18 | 22.6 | 25.7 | 21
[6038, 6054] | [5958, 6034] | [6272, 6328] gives -0.15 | 21.7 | 25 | 21.9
